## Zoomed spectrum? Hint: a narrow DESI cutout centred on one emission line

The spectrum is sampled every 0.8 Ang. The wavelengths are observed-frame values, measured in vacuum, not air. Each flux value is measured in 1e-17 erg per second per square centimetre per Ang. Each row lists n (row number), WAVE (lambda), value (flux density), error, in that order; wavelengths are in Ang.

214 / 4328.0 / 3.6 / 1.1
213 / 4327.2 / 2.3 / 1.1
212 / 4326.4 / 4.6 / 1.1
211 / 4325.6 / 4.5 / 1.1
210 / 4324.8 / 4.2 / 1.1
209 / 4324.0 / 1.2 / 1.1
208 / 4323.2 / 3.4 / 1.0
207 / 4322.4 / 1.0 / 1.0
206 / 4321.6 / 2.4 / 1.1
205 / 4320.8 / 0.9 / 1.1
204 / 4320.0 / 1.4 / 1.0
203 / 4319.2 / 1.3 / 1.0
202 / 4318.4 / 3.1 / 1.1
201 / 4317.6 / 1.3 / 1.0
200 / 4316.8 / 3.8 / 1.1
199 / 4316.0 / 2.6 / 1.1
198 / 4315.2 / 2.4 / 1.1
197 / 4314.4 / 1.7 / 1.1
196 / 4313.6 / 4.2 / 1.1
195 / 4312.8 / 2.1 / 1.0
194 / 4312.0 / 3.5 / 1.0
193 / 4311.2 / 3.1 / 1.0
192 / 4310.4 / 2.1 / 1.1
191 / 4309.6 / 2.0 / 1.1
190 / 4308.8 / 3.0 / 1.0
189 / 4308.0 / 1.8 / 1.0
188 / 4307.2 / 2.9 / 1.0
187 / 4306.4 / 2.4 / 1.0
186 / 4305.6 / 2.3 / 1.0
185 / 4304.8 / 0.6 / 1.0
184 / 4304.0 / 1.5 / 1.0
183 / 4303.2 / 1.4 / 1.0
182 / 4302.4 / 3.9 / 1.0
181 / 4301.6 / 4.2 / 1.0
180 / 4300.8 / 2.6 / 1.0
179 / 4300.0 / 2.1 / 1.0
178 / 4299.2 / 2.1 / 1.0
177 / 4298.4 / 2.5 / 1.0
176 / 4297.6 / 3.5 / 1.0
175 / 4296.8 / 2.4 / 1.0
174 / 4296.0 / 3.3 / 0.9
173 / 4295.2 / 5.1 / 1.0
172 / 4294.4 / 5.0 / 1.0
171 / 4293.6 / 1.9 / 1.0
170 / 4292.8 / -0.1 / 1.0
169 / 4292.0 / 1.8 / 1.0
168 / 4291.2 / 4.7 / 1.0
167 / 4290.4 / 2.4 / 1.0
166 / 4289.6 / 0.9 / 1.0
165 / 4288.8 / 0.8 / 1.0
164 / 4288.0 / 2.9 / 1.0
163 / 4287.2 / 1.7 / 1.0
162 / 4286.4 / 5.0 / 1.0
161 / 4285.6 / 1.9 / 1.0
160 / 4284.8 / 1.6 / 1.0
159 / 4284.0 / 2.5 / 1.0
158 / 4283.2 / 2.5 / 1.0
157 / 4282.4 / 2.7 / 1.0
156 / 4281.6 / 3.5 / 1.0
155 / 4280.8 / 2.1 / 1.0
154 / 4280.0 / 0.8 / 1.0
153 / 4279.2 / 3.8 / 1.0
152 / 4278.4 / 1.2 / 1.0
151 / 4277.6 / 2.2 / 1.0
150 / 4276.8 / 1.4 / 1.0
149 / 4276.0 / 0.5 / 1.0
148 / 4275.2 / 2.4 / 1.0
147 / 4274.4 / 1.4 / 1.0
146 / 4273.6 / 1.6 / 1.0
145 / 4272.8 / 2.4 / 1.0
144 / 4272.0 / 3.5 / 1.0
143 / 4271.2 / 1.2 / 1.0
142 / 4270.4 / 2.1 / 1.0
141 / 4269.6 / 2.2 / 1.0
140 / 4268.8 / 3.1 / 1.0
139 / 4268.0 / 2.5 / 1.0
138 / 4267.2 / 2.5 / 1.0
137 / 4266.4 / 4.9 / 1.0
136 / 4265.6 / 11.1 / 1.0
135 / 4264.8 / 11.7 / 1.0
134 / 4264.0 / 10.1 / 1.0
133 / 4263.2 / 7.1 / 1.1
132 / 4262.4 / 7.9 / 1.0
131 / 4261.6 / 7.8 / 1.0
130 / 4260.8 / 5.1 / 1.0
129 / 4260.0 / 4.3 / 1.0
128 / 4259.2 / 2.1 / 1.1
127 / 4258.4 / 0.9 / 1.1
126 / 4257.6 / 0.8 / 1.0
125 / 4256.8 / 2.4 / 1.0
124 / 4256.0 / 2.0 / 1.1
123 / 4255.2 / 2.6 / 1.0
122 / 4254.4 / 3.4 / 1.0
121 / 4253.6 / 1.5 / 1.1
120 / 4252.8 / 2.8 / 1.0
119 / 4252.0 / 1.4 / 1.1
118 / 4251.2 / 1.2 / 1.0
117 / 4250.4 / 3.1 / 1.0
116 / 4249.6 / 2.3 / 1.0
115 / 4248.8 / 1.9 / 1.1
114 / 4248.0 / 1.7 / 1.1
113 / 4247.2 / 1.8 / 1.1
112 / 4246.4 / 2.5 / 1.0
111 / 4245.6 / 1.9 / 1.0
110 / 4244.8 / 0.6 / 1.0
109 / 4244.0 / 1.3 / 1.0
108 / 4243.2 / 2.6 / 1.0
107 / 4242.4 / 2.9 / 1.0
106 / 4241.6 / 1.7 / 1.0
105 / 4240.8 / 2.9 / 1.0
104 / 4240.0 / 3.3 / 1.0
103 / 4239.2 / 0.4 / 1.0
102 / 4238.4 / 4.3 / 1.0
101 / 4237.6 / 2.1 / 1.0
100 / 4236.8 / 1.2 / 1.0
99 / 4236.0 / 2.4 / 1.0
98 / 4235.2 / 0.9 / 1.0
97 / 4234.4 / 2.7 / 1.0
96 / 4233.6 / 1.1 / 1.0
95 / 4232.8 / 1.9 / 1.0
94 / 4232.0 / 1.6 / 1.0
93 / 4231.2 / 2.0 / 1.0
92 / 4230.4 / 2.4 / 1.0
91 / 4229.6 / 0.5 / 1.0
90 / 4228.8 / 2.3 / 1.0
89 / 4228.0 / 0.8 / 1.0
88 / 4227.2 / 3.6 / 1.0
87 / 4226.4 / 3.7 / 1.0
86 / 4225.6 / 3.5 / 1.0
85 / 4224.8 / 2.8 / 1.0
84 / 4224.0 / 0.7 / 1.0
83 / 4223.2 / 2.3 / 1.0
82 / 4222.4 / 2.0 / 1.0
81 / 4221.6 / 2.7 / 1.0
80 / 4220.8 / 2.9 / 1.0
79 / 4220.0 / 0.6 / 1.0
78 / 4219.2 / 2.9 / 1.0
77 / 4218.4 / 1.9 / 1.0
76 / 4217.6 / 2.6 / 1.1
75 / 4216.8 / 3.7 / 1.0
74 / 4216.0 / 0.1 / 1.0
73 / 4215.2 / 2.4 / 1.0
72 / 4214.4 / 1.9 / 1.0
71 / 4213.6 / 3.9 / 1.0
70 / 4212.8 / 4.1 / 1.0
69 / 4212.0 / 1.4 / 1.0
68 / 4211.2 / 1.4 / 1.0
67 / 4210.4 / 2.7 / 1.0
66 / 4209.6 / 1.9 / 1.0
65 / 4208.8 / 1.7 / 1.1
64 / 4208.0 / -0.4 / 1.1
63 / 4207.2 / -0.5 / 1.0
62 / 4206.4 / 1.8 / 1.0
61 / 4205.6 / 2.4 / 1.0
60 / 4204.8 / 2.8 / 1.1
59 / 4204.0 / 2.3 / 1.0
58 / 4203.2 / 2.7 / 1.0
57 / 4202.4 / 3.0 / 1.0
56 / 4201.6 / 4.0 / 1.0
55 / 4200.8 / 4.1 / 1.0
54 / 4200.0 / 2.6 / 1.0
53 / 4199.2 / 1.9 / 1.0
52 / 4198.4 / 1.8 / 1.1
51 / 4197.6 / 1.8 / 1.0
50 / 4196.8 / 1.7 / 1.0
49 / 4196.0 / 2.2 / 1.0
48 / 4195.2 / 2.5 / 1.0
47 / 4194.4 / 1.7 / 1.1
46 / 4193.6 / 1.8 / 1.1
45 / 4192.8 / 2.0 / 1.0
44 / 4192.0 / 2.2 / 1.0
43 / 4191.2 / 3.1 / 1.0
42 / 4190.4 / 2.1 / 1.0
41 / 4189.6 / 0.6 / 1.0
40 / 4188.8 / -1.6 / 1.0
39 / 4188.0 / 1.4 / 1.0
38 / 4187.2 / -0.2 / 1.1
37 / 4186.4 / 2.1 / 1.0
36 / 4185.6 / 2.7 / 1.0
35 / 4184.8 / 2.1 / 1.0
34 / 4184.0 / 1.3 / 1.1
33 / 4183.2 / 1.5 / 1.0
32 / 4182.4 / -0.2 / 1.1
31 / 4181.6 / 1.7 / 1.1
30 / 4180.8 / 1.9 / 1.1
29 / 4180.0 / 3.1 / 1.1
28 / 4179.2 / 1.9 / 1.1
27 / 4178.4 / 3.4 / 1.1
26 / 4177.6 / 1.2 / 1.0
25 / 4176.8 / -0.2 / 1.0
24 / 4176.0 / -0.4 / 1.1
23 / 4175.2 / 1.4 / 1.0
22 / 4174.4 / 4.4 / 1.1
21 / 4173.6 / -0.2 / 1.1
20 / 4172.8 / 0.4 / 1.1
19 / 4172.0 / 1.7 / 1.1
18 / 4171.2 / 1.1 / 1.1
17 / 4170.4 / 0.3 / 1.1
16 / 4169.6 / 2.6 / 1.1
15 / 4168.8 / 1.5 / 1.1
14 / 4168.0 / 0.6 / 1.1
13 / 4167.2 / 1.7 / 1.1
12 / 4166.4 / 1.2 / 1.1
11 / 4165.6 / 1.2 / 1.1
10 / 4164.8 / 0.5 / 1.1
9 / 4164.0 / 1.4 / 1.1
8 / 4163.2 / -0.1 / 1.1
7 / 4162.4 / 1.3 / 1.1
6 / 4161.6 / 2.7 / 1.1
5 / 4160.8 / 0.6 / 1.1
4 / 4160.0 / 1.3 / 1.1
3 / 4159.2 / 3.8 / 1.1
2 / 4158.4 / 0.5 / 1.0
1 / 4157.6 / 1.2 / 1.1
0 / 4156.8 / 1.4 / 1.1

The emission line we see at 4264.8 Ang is [O II] 3727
